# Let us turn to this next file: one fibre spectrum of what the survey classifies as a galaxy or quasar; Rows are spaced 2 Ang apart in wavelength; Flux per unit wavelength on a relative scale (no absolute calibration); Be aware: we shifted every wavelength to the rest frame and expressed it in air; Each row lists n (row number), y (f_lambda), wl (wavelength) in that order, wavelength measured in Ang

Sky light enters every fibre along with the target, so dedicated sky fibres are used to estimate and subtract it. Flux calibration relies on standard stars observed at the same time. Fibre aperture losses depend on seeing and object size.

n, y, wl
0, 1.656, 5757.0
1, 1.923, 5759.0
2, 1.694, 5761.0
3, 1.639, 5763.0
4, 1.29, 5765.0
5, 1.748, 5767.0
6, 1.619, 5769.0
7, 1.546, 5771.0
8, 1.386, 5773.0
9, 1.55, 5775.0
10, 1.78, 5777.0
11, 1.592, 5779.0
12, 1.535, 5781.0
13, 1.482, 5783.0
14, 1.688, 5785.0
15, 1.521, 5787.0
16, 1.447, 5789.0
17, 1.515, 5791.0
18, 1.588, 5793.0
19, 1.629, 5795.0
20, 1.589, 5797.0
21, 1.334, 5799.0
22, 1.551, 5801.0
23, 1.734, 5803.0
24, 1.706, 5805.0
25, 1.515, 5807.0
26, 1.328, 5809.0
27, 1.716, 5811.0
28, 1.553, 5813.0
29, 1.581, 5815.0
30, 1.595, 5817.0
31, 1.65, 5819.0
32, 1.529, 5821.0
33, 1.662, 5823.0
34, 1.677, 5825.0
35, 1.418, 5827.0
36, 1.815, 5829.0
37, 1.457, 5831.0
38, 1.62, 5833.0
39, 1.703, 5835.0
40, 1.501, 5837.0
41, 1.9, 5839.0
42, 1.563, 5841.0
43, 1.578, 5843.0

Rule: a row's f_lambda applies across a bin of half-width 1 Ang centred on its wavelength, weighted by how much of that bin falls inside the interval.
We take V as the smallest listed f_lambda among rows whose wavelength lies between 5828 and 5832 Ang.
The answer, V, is 1.457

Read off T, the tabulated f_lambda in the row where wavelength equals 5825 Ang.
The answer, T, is 1.677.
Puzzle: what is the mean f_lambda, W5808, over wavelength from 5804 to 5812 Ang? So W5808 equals 1.57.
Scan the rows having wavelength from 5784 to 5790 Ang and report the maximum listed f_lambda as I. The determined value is 1.688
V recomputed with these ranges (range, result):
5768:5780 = 1.386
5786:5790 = 1.447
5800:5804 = 1.551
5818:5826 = 1.529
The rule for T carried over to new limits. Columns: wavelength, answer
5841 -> 1.563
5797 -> 1.589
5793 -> 1.588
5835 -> 1.703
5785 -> 1.688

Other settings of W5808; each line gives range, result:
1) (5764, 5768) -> 1.52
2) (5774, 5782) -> 1.61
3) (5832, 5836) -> 1.66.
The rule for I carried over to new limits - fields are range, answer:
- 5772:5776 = 1.55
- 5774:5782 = 1.78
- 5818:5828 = 1.677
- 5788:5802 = 1.629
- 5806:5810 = 1.515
